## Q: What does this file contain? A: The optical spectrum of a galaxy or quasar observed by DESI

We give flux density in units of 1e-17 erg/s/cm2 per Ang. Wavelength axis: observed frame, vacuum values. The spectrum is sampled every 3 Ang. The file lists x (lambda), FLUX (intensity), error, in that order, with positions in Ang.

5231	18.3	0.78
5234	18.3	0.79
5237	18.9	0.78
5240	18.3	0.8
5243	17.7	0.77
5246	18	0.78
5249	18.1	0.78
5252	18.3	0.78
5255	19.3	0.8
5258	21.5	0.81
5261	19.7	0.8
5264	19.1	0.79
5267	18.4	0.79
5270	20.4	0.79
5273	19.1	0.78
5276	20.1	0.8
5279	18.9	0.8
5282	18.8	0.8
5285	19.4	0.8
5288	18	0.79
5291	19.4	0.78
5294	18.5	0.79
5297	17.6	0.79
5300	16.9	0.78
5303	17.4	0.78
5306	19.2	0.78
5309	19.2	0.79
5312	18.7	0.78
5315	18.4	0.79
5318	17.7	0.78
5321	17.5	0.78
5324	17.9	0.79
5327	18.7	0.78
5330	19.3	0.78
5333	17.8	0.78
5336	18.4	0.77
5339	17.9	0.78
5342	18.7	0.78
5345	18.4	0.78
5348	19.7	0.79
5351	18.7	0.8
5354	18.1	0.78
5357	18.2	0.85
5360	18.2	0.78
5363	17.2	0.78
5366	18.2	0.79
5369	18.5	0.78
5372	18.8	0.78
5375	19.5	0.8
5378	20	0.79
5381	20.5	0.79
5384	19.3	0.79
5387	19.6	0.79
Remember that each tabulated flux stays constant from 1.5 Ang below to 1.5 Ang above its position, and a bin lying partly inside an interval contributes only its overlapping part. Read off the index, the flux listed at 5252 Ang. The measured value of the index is 18.3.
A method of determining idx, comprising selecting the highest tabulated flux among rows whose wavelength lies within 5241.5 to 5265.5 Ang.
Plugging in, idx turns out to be 21.5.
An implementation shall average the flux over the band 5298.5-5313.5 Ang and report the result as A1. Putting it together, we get 18.3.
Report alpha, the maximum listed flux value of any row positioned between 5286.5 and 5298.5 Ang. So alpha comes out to 19.4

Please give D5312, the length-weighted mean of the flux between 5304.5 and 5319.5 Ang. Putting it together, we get 18.6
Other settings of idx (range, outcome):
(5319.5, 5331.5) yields 19.3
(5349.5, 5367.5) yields 18.7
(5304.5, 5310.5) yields 19.2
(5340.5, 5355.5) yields 19.7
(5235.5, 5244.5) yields 18.9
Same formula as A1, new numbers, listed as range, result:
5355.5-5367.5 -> 17.9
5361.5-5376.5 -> 18.4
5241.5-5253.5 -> 18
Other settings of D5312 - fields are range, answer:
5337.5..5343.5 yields 18.3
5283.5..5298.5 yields 18.6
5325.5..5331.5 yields 19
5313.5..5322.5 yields 17.9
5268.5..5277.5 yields 19.9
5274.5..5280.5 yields 19.5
